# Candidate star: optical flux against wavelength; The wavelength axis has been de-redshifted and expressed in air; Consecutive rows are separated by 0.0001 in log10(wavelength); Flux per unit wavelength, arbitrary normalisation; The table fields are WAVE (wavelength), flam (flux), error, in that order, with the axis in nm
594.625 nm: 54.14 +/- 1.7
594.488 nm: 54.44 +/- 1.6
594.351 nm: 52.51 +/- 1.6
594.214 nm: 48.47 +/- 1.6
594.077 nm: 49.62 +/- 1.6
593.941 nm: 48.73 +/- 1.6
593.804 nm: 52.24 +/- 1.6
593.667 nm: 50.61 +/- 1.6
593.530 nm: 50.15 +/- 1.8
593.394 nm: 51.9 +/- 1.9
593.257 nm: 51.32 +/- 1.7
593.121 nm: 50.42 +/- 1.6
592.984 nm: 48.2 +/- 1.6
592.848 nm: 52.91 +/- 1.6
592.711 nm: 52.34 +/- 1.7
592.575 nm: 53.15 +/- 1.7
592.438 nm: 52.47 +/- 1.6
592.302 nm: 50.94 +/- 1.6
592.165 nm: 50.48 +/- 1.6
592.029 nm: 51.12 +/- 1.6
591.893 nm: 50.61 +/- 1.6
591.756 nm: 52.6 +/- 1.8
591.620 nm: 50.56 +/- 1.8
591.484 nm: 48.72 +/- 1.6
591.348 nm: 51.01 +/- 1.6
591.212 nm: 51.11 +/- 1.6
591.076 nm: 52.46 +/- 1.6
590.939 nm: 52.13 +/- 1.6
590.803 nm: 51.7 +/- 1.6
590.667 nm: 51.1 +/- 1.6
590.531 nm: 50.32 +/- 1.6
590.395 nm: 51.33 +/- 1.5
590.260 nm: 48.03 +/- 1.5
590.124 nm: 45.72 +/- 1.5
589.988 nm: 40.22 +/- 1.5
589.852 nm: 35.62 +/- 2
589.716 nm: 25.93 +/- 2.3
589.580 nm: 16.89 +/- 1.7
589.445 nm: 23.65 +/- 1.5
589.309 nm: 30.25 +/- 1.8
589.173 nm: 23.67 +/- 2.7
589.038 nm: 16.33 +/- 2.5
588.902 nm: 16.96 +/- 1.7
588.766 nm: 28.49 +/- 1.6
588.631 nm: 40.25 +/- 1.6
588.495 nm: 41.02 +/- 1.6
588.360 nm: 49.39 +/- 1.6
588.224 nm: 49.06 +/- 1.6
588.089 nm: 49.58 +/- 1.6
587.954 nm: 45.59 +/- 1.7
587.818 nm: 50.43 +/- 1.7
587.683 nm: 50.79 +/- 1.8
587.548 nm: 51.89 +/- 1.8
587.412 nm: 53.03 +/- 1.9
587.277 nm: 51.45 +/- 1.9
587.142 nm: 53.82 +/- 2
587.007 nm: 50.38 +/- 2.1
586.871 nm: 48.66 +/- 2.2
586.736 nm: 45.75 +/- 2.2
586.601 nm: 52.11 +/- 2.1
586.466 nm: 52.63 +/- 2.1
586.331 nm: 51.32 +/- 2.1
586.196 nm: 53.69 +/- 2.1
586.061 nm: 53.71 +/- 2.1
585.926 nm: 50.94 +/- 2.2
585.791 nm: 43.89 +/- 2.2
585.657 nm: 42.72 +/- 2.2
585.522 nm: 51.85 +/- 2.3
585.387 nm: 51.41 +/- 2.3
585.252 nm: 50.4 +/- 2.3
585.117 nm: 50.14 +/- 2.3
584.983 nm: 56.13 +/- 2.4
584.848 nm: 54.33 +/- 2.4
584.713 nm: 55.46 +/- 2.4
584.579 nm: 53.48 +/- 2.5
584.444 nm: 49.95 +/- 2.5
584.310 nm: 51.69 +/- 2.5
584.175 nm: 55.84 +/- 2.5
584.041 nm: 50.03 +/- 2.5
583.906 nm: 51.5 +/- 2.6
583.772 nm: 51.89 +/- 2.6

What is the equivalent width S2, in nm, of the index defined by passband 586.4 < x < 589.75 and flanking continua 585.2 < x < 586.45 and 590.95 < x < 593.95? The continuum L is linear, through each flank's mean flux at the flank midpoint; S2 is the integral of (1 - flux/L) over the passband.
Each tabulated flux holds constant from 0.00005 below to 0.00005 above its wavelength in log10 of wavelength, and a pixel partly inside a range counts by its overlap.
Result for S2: 0.64 nm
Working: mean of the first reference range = 50.1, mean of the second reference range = 51.1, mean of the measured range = 40.8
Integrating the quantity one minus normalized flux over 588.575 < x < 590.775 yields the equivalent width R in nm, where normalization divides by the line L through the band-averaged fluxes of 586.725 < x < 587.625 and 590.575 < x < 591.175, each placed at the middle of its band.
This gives 0.73 nm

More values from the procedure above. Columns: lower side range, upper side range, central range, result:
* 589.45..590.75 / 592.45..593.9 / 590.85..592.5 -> -0.20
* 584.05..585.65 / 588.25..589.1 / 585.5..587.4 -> -0.27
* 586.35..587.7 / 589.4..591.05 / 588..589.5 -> 0.41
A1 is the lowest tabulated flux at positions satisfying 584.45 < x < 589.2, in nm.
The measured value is 16.33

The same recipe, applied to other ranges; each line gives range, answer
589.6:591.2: 25.93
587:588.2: 45.59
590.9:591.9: 48.72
